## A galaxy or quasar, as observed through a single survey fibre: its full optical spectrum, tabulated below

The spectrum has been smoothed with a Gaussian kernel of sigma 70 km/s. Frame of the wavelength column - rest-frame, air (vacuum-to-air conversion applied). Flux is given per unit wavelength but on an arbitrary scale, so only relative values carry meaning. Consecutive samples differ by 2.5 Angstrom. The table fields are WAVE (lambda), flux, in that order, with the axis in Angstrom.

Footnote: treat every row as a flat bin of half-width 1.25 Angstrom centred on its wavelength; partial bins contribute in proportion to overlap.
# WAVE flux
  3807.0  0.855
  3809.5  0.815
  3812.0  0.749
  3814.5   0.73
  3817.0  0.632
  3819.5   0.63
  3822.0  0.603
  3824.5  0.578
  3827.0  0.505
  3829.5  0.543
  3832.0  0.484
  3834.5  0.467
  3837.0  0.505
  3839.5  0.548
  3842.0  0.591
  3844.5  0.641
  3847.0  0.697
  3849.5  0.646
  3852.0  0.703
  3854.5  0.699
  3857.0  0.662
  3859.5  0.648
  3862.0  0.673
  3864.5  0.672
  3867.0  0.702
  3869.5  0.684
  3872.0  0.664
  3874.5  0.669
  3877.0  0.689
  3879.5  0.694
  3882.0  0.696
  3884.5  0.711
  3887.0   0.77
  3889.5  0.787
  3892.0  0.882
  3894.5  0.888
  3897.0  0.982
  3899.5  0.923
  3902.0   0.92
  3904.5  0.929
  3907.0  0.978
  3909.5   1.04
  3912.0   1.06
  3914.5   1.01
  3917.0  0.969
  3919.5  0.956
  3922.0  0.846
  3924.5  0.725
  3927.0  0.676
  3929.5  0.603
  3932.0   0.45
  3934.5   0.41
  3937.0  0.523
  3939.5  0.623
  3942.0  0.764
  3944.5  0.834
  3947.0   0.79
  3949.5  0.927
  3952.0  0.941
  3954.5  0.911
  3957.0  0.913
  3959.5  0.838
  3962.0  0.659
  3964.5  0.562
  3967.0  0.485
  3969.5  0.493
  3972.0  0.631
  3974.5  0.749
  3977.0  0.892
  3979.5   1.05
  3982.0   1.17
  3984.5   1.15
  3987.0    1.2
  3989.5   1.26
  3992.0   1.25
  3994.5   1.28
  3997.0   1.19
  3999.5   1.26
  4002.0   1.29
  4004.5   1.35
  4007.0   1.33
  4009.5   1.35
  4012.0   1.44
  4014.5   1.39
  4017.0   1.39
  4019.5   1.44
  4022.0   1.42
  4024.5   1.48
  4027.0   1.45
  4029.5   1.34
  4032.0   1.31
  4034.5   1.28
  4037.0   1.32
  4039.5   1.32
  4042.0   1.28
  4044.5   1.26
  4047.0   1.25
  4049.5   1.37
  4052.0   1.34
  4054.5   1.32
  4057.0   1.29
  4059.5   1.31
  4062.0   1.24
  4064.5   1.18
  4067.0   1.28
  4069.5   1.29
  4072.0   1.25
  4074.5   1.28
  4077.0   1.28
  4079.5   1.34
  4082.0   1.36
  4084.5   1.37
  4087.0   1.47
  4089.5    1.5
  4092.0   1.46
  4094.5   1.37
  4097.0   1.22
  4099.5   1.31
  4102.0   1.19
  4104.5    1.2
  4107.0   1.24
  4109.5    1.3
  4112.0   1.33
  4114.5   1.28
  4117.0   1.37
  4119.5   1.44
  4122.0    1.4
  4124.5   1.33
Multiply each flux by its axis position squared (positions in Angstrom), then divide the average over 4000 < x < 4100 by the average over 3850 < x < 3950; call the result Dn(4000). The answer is 1.9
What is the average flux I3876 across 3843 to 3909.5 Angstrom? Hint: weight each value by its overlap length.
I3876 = 0.759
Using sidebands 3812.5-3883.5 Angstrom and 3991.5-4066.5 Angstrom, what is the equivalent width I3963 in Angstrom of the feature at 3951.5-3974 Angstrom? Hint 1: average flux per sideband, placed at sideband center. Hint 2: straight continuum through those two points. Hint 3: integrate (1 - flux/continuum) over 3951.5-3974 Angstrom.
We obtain 7.5 Angstrom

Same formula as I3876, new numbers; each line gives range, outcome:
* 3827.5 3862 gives 0.603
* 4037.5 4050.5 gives 1.3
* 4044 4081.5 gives 1.29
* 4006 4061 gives 1.35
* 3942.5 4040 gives 1.11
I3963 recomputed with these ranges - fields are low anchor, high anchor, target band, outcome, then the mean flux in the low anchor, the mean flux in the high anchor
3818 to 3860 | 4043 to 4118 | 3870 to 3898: -1.2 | 0.596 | 1.31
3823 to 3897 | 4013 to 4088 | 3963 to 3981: 6.1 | 0.664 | 1.33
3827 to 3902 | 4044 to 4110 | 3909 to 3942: 4.0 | 0.688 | 1.31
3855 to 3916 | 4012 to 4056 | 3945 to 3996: 9.8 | 0.805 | 1.35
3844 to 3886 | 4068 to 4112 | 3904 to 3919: -3.4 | 0.681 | 1.32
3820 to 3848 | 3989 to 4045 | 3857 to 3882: 1.2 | 0.561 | 1.34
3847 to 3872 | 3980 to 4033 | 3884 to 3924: -2.1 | 0.677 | 1.32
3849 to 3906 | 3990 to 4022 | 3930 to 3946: 6.6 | 0.754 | 1.33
